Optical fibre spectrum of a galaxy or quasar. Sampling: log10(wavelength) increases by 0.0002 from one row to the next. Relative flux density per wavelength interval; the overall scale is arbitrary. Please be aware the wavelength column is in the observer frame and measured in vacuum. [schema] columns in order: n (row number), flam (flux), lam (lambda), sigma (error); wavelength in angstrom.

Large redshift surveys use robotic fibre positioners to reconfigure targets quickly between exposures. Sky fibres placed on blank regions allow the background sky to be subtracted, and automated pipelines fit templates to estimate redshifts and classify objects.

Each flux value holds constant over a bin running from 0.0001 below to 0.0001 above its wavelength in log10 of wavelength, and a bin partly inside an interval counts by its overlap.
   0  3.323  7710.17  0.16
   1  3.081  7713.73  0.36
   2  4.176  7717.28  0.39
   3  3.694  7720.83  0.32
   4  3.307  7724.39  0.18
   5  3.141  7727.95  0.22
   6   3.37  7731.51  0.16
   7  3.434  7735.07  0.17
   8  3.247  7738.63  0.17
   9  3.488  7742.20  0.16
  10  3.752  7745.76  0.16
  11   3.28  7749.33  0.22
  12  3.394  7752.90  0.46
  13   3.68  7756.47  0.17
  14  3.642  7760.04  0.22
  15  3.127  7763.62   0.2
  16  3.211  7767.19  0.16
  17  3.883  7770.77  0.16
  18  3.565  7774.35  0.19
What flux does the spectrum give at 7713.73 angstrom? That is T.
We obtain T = 3.081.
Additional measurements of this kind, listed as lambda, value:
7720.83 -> 3.694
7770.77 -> 3.883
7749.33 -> 3.28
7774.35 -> 3.565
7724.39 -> 3.307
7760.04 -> 3.642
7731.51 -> 3.37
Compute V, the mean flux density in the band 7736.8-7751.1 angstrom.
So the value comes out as 3.44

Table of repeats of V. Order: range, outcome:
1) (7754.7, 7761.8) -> 3.66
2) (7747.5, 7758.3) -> 3.45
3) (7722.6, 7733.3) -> 3.27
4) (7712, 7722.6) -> 3.66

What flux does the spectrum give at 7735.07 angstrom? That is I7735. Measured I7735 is 3.434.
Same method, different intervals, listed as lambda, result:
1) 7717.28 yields 4.176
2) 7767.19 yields 3.211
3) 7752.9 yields 3.394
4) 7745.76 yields 3.752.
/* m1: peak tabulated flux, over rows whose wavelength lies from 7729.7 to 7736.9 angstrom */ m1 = 3.434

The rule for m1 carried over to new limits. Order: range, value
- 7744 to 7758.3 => 3.752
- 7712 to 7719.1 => 4.176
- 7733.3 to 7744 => 3.488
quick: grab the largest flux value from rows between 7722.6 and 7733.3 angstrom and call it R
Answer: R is 3.37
